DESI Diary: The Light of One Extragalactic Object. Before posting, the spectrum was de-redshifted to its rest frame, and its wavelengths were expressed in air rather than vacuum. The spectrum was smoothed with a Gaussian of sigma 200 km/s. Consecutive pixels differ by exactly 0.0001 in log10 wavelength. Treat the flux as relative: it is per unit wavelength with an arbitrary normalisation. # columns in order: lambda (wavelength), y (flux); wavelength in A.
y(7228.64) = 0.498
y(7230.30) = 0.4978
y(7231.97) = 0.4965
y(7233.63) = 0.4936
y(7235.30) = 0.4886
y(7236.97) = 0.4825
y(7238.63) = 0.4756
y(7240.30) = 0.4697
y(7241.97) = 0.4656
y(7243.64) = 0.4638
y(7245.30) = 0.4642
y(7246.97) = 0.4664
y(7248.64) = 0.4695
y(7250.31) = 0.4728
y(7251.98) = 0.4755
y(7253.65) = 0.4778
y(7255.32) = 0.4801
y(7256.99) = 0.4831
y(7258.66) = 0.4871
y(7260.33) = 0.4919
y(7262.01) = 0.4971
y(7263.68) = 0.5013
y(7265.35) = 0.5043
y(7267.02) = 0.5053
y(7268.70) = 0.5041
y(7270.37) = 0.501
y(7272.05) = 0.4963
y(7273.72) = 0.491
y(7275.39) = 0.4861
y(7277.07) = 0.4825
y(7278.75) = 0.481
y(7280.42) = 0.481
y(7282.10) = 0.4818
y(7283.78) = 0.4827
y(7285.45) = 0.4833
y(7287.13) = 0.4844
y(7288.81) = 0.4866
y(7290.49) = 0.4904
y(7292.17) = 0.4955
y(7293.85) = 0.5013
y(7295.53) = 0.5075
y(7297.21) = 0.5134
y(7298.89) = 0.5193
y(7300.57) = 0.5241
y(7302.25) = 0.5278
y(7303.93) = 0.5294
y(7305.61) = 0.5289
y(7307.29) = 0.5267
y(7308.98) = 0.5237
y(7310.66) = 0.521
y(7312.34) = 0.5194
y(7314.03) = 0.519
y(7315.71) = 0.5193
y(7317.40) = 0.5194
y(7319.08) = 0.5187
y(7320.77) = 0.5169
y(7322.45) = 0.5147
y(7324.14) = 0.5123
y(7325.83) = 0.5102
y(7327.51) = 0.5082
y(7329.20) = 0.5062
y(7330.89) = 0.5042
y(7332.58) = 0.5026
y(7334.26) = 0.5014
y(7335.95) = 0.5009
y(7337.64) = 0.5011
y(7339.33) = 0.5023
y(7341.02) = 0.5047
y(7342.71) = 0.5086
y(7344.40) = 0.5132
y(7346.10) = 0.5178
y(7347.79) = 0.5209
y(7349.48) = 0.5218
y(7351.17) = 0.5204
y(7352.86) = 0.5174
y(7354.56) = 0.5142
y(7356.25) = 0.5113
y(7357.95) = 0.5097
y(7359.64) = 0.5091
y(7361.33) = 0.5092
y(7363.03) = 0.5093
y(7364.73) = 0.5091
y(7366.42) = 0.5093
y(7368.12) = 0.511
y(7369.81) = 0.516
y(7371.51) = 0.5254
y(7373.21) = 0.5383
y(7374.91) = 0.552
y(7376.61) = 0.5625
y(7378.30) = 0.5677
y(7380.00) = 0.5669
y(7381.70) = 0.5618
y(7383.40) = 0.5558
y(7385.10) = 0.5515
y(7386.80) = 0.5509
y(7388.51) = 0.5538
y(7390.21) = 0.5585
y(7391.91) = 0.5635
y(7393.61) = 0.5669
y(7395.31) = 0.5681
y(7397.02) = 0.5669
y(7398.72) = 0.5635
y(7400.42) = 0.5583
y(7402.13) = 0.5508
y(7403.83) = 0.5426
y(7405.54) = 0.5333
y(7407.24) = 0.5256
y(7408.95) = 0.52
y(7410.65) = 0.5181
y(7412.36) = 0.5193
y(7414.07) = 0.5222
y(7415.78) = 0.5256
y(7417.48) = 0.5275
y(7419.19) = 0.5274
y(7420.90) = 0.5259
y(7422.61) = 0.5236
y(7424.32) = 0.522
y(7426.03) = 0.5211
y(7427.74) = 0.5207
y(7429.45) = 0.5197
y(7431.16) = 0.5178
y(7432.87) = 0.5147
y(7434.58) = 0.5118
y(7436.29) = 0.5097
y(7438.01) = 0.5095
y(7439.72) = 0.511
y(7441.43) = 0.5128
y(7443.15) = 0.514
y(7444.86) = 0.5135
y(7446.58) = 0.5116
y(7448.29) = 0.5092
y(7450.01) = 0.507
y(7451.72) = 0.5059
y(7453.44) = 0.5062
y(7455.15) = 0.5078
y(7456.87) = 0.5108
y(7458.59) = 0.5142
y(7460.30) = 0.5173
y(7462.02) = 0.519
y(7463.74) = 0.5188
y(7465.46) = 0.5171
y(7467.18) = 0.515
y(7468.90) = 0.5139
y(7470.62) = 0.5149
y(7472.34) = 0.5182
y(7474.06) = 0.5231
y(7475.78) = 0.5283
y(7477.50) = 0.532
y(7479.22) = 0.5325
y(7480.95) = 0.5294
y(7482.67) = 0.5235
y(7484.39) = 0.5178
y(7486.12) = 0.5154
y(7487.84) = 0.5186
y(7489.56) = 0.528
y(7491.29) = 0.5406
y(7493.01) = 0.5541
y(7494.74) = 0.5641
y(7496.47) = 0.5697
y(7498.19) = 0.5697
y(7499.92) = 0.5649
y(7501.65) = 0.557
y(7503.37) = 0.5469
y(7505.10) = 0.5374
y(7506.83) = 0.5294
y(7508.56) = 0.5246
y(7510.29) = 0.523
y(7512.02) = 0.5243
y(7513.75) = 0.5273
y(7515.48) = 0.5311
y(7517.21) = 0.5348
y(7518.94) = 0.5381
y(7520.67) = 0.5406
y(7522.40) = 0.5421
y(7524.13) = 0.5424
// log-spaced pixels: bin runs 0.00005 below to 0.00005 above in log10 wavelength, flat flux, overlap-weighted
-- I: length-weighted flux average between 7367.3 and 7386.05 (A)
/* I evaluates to 0.547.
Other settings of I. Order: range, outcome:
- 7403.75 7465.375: 0.517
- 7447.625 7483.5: 0.517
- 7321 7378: 0.515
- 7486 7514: 0.542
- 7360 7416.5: 0.541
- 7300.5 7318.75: 0.523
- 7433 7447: 0.512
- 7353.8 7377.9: 0.522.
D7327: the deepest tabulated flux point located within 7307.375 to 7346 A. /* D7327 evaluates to 0.5009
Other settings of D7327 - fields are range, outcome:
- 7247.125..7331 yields 0.4695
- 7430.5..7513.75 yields 0.5059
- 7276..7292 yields 0.481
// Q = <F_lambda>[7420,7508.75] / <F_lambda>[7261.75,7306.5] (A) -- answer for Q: 1.0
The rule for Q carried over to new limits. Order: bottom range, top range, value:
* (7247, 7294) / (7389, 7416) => 1.12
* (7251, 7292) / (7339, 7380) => 1.07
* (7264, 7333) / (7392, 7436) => 1.05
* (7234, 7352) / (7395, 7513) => 1.06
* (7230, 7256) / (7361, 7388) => 1.13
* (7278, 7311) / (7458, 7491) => 1.03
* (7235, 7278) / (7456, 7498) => 1.09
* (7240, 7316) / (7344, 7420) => 1.08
